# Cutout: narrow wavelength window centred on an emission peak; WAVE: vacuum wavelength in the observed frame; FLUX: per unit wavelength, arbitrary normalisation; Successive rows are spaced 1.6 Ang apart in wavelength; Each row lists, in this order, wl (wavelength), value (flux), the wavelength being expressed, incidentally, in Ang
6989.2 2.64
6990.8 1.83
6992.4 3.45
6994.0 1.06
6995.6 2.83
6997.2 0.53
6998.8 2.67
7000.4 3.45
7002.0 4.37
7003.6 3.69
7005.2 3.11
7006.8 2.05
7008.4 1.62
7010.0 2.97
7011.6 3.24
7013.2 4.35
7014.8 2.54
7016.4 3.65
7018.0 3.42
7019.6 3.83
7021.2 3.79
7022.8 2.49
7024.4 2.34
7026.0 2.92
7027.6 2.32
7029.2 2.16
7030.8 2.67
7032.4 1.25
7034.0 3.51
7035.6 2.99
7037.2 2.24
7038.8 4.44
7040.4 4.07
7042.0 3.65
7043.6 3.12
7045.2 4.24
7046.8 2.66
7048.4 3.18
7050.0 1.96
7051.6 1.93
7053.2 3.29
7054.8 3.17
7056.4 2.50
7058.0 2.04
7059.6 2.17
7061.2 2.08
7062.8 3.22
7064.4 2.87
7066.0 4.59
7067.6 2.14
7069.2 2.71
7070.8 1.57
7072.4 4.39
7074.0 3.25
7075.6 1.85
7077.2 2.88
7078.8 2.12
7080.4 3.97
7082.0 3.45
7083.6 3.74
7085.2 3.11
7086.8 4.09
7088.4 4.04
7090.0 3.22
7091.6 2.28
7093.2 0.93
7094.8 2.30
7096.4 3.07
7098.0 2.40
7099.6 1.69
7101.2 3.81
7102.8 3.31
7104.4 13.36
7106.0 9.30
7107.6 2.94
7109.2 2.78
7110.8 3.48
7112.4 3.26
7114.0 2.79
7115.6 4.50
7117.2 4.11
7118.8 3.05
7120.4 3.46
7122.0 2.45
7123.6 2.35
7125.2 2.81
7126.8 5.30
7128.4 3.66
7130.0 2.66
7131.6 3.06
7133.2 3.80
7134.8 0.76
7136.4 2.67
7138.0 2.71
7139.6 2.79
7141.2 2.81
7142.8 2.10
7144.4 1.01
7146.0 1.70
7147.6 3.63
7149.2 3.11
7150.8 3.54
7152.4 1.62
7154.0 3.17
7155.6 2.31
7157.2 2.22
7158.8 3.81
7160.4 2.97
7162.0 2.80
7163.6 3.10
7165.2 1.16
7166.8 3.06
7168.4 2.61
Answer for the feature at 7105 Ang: H-alpha 6563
